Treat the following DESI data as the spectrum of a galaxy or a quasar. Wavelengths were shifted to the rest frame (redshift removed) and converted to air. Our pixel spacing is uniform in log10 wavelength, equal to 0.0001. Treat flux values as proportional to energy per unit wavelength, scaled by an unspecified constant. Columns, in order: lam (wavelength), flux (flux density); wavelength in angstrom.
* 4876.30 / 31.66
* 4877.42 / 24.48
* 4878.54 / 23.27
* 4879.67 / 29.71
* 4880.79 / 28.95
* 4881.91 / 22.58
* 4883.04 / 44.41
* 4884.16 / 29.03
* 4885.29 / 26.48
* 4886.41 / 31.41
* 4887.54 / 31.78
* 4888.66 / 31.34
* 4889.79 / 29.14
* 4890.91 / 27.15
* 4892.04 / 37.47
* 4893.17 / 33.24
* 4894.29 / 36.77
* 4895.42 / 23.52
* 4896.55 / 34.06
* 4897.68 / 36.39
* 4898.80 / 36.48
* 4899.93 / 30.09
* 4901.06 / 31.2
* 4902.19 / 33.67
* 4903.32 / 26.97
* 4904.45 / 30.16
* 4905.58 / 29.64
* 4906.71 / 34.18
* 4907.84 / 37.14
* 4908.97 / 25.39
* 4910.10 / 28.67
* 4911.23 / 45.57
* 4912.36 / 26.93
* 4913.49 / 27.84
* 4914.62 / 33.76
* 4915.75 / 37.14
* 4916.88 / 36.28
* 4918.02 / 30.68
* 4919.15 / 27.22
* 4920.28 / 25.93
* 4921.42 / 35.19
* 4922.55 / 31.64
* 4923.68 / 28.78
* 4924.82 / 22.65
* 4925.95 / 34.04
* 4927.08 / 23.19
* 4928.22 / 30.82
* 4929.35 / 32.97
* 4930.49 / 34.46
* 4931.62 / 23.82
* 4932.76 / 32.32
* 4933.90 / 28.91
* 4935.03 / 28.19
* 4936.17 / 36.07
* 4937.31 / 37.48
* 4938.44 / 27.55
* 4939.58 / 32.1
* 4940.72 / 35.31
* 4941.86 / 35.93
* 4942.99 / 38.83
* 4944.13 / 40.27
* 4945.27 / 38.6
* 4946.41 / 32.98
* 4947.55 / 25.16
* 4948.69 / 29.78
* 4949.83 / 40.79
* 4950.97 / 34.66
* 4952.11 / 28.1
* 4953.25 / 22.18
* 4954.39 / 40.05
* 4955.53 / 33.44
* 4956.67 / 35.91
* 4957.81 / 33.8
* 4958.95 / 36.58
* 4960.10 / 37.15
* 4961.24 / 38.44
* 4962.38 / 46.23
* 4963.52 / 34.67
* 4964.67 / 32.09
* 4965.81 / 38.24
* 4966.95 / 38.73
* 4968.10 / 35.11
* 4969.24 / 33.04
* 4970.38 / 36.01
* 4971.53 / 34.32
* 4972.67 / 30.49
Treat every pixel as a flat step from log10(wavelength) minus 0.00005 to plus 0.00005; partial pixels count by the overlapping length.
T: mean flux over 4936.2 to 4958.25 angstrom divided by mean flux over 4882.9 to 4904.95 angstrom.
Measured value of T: 1.1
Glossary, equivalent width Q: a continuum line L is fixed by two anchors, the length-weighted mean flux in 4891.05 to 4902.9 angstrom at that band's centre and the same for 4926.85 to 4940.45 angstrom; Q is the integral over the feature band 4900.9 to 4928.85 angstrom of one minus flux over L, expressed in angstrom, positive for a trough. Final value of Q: 0.9 angstrom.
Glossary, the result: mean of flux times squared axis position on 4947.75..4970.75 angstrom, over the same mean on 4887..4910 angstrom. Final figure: 1.1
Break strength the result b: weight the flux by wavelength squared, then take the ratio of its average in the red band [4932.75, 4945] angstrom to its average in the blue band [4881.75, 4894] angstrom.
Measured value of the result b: 1.1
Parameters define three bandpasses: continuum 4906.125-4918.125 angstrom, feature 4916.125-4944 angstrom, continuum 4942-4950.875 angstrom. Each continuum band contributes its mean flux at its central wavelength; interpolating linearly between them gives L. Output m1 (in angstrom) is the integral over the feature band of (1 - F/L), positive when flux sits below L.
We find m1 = 2.3 angstrom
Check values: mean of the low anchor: 33.1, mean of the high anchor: 35.2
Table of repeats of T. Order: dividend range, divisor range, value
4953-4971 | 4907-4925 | 1.14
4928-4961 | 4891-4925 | 1.05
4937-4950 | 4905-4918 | 1.04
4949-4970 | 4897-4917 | 1.09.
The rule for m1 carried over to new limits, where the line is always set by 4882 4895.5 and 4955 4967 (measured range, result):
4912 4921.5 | 0.7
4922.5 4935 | 1.9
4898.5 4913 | 0.5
